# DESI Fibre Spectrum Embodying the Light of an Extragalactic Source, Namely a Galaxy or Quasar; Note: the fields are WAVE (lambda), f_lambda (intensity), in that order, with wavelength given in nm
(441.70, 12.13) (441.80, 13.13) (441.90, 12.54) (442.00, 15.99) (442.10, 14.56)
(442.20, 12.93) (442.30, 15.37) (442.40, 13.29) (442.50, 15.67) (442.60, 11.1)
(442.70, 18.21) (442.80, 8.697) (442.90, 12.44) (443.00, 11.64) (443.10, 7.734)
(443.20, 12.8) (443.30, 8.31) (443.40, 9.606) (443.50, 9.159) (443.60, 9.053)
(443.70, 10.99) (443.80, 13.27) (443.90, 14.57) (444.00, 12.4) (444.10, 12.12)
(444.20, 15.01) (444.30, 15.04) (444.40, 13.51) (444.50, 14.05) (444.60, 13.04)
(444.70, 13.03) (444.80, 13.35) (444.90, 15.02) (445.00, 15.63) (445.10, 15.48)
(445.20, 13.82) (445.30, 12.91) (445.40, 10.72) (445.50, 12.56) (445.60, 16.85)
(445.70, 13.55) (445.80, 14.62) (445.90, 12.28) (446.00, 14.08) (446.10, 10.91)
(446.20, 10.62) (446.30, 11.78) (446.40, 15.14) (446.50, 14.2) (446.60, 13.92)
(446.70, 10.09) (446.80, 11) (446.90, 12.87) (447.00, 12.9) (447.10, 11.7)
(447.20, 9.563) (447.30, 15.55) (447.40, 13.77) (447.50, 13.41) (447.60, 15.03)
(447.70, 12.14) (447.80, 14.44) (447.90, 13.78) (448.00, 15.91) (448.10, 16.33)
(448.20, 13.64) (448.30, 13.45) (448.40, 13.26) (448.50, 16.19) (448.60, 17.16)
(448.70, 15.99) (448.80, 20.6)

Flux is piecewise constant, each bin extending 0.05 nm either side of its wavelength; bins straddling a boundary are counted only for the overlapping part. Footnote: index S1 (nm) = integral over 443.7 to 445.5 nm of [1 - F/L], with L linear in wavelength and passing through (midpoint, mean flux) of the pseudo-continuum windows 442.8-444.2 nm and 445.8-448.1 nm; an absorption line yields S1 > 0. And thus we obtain -0.28 nm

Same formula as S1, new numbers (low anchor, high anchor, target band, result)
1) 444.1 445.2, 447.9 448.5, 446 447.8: 0.22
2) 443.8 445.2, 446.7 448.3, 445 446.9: 0.08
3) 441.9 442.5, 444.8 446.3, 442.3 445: 0.27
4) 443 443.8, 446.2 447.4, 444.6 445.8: -0.27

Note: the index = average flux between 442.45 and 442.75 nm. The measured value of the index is 15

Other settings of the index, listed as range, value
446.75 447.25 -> 11.6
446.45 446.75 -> 12.7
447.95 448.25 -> 15.3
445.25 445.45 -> 11.8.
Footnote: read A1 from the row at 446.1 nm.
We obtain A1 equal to 10.91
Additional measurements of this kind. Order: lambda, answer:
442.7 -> 18.21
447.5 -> 13.41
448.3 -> 13.45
